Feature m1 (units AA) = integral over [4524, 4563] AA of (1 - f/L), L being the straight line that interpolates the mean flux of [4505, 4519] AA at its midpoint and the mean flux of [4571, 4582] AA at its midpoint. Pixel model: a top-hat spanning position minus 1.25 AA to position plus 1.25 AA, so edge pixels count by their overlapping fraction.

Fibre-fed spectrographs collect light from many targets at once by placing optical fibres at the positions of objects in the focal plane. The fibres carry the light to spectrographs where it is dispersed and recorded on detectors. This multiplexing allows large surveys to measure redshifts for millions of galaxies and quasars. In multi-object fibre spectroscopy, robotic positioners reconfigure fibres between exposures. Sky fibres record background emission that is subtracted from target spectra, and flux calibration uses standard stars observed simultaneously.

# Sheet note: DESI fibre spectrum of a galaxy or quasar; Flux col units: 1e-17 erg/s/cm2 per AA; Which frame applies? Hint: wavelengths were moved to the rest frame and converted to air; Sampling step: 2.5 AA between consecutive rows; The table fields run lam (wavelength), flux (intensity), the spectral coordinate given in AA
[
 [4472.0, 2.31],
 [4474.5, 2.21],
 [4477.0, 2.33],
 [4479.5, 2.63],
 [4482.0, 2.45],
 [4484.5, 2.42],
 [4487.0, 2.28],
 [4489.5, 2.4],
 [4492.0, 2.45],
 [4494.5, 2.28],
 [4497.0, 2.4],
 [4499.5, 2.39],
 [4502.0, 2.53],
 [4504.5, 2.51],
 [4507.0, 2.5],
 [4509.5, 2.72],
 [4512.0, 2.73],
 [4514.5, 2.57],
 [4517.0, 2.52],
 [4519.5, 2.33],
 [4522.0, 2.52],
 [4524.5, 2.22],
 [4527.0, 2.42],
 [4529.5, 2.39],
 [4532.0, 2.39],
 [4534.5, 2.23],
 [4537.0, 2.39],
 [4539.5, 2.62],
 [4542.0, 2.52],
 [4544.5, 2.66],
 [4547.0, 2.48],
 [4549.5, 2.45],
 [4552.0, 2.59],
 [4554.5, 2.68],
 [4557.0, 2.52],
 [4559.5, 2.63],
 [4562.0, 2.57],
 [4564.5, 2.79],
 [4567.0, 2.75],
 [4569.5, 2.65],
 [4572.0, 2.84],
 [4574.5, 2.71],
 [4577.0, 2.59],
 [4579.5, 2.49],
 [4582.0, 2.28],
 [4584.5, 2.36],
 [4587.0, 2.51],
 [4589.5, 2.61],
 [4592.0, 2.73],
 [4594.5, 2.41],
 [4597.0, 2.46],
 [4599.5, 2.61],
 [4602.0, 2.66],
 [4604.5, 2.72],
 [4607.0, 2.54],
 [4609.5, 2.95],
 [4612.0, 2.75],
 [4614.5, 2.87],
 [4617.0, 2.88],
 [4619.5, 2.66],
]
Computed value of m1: 1.6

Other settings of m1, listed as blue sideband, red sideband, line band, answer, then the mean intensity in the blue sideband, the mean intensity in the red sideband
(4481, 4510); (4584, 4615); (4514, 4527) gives 0.3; 2.44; 2.63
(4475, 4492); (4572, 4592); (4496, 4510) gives -0.4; 2.41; 2.54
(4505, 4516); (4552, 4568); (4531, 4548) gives 1.1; 2.62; 2.65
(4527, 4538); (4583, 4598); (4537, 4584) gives -3.1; 2.36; 2.51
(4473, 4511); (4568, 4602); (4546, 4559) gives -0.2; 2.43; 2.56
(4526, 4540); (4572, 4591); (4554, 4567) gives -0.9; 2.4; 2.53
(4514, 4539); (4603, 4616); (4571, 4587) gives 0.6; 2.4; 2.77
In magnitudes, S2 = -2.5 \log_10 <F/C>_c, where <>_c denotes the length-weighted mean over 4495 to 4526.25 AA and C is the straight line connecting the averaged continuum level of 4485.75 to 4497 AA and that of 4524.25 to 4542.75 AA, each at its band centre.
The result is -0.049 mag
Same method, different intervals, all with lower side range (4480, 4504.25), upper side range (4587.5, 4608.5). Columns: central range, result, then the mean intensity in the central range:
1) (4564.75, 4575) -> -0.08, 2.74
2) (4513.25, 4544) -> 0.02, 2.43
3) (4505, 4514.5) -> -0.08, 2.63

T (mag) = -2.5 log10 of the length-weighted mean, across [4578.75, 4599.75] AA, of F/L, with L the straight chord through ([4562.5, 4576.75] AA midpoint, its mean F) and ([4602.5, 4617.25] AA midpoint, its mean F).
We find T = 0.11 mag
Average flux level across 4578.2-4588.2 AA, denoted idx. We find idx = 2.41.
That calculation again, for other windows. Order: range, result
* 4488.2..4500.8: 2.38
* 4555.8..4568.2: 2.65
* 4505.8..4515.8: 2.63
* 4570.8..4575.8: 2.77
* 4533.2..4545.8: 2.48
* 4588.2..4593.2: 2.67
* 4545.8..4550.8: 2.47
